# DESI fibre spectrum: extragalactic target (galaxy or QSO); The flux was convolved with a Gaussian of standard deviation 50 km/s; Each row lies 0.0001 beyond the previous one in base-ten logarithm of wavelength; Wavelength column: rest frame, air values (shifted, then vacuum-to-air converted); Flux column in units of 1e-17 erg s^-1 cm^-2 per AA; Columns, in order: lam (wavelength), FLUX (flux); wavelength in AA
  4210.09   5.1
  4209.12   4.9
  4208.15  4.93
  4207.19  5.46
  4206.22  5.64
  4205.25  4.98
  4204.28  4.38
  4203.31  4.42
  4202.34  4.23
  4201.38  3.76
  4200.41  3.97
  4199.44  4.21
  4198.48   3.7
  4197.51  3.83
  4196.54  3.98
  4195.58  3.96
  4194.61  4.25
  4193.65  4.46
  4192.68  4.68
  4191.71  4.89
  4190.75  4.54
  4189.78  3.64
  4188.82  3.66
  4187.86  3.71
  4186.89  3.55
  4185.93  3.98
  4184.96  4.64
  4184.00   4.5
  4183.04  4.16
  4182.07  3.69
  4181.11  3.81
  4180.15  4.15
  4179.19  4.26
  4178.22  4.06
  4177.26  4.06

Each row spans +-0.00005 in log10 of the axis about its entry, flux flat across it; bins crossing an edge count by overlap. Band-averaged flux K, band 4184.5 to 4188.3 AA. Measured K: 3.96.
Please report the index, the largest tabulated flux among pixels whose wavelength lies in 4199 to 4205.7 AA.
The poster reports 4.98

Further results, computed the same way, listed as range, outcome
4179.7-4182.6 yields 4.15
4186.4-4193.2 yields 4.89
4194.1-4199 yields 4.25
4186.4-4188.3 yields 3.71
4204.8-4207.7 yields 5.64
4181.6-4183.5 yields 4.16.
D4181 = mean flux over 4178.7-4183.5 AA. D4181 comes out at 4.01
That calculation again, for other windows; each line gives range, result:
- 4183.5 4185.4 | 4.58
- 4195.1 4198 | 3.92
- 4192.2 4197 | 4.27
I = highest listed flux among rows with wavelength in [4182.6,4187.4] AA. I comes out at 4.64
